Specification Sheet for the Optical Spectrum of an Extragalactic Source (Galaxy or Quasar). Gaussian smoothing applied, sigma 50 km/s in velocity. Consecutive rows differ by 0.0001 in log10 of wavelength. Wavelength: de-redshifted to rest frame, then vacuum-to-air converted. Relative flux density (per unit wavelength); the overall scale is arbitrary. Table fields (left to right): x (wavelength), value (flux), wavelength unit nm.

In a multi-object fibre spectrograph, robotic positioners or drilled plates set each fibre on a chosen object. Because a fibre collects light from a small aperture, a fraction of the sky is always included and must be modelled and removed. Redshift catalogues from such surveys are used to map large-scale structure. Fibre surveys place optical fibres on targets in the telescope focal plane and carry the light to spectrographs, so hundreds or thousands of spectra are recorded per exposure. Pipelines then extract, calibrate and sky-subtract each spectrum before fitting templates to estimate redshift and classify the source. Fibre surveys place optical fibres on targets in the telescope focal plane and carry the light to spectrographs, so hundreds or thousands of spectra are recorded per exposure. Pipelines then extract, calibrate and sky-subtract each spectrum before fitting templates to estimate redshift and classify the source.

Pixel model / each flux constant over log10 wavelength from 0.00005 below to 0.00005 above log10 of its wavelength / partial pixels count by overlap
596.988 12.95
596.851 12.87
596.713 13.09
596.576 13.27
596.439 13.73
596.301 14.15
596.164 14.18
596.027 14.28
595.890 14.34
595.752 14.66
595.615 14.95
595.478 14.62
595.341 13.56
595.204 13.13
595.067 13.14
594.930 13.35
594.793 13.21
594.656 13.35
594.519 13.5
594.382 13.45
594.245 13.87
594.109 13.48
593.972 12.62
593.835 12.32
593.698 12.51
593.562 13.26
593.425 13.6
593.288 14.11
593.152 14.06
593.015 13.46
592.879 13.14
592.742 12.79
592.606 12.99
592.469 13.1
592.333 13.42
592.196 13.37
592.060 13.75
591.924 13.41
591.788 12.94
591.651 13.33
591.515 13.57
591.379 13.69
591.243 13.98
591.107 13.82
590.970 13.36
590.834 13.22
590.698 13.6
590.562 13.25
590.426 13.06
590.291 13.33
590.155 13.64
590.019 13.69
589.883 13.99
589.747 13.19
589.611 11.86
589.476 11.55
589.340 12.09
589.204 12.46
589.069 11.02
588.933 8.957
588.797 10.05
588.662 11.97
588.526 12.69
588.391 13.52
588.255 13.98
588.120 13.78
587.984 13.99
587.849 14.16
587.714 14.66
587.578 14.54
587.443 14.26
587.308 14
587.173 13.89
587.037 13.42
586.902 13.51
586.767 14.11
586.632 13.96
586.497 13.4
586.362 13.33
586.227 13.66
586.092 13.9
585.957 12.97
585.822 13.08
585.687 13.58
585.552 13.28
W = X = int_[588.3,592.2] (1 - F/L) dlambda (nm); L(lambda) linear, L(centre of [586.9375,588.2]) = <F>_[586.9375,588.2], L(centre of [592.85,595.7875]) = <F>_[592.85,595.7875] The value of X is 0.28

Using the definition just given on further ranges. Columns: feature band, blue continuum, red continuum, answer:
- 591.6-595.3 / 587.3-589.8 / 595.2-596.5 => 0.118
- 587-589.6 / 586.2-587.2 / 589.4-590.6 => 0.099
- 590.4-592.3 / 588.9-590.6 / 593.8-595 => -0.101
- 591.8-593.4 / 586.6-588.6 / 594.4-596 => 0.049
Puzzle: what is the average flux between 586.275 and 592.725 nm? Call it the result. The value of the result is 13.2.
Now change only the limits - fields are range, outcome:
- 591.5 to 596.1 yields 13.5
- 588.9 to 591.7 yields 12.9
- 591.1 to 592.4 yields 13.5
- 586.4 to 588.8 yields 13.6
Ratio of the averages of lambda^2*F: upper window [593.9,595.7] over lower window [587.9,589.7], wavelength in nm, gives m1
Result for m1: 1.14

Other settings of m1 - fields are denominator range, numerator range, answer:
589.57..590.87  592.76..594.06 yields 1.00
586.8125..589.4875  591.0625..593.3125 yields 1.05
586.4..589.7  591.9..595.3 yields 1.04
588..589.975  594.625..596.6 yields 1.16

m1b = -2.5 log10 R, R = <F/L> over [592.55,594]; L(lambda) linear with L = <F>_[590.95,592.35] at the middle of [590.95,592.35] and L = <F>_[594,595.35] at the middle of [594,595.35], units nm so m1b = 0.02 mag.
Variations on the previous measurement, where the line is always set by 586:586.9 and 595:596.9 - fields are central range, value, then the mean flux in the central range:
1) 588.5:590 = 0.16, 11.8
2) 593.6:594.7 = 0.06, 13.1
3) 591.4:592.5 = 0.03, 13.4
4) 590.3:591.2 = 0.03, 13.4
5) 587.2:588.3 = -0.04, 14.2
